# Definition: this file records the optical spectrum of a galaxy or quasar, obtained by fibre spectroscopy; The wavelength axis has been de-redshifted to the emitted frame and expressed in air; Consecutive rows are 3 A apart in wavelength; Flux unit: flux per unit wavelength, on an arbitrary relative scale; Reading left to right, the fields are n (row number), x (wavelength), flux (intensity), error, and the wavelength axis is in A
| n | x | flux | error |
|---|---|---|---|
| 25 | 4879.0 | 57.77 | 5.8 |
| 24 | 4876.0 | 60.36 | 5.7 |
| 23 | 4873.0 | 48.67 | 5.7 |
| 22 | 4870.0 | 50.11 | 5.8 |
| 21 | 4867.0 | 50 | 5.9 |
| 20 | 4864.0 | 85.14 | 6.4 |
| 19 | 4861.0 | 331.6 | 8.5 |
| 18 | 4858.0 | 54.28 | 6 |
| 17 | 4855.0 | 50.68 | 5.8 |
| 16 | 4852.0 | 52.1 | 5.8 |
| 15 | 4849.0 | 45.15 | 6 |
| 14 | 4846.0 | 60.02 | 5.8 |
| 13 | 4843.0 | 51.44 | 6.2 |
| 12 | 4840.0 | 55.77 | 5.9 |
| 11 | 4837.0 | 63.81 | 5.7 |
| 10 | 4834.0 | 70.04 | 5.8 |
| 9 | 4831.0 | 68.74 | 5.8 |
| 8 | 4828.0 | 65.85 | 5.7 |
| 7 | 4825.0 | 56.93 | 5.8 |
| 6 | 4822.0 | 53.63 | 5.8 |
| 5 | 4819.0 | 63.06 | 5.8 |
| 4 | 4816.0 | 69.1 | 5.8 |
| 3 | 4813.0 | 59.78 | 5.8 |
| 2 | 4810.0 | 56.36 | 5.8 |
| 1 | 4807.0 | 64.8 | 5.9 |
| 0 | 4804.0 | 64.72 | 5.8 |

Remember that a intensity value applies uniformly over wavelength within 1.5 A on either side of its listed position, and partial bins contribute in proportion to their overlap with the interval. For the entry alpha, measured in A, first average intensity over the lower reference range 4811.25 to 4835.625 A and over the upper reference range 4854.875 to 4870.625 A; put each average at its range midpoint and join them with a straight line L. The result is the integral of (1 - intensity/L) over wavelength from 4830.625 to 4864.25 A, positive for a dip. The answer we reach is 4.43 A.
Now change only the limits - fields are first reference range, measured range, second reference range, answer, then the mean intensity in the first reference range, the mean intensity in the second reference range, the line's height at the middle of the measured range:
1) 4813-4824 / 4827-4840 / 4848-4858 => -2.1 A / 61.4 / 50.3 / 56.6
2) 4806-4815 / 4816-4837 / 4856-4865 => 6.1 A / 60.6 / 155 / 90.8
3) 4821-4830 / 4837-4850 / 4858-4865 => 7.0 A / 59.6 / 184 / 122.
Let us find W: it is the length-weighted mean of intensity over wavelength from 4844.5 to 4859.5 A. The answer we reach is 52.4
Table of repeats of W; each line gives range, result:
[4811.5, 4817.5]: 64.4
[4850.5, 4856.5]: 51.4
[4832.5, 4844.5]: 60.3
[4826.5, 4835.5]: 68.2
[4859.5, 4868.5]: 156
